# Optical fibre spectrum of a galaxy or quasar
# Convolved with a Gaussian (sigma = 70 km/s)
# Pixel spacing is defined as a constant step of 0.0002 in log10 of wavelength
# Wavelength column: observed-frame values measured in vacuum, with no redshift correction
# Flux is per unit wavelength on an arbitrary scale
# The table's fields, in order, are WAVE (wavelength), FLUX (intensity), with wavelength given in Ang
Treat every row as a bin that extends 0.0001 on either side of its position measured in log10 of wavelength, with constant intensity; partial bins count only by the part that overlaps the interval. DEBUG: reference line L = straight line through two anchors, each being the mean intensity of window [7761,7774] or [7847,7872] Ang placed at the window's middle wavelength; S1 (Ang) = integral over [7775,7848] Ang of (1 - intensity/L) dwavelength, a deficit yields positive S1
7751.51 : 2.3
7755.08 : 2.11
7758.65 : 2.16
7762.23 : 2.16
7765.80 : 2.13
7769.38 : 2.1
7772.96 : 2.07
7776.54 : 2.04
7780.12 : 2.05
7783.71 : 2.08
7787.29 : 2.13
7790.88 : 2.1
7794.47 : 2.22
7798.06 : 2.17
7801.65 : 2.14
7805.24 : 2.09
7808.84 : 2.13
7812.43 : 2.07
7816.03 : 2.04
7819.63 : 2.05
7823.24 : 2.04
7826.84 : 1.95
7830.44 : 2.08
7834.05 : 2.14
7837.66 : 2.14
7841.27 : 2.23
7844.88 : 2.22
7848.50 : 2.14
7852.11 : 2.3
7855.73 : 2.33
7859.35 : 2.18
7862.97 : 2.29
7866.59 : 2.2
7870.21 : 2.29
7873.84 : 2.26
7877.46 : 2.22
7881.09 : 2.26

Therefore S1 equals 2.4 Ang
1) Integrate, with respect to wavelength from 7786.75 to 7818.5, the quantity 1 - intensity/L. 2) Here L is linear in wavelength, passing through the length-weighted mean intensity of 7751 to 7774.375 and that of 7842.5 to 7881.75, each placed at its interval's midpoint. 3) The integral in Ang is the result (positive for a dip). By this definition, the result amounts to 0.9 Ang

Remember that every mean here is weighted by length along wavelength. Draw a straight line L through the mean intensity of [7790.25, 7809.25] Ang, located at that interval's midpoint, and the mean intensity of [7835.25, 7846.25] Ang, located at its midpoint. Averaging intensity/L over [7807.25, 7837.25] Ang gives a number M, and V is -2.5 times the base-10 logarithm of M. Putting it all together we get 0.05 mag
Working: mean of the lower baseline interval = 2.15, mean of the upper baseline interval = 2.19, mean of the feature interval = 2.07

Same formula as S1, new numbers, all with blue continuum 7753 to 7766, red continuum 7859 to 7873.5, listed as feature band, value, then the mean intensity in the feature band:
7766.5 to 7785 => 0.8 Ang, 2.07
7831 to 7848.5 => 0.4 Ang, 2.17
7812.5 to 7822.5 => 0.7 Ang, 2.05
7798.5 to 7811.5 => 0.4 Ang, 2.12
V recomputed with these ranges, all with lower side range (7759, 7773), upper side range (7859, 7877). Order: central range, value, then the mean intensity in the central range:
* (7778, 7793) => 0.03 mag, 2.09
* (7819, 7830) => 0.09 mag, 2.02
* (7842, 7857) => -0.01 mag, 2.24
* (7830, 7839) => 0.04 mag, 2.12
